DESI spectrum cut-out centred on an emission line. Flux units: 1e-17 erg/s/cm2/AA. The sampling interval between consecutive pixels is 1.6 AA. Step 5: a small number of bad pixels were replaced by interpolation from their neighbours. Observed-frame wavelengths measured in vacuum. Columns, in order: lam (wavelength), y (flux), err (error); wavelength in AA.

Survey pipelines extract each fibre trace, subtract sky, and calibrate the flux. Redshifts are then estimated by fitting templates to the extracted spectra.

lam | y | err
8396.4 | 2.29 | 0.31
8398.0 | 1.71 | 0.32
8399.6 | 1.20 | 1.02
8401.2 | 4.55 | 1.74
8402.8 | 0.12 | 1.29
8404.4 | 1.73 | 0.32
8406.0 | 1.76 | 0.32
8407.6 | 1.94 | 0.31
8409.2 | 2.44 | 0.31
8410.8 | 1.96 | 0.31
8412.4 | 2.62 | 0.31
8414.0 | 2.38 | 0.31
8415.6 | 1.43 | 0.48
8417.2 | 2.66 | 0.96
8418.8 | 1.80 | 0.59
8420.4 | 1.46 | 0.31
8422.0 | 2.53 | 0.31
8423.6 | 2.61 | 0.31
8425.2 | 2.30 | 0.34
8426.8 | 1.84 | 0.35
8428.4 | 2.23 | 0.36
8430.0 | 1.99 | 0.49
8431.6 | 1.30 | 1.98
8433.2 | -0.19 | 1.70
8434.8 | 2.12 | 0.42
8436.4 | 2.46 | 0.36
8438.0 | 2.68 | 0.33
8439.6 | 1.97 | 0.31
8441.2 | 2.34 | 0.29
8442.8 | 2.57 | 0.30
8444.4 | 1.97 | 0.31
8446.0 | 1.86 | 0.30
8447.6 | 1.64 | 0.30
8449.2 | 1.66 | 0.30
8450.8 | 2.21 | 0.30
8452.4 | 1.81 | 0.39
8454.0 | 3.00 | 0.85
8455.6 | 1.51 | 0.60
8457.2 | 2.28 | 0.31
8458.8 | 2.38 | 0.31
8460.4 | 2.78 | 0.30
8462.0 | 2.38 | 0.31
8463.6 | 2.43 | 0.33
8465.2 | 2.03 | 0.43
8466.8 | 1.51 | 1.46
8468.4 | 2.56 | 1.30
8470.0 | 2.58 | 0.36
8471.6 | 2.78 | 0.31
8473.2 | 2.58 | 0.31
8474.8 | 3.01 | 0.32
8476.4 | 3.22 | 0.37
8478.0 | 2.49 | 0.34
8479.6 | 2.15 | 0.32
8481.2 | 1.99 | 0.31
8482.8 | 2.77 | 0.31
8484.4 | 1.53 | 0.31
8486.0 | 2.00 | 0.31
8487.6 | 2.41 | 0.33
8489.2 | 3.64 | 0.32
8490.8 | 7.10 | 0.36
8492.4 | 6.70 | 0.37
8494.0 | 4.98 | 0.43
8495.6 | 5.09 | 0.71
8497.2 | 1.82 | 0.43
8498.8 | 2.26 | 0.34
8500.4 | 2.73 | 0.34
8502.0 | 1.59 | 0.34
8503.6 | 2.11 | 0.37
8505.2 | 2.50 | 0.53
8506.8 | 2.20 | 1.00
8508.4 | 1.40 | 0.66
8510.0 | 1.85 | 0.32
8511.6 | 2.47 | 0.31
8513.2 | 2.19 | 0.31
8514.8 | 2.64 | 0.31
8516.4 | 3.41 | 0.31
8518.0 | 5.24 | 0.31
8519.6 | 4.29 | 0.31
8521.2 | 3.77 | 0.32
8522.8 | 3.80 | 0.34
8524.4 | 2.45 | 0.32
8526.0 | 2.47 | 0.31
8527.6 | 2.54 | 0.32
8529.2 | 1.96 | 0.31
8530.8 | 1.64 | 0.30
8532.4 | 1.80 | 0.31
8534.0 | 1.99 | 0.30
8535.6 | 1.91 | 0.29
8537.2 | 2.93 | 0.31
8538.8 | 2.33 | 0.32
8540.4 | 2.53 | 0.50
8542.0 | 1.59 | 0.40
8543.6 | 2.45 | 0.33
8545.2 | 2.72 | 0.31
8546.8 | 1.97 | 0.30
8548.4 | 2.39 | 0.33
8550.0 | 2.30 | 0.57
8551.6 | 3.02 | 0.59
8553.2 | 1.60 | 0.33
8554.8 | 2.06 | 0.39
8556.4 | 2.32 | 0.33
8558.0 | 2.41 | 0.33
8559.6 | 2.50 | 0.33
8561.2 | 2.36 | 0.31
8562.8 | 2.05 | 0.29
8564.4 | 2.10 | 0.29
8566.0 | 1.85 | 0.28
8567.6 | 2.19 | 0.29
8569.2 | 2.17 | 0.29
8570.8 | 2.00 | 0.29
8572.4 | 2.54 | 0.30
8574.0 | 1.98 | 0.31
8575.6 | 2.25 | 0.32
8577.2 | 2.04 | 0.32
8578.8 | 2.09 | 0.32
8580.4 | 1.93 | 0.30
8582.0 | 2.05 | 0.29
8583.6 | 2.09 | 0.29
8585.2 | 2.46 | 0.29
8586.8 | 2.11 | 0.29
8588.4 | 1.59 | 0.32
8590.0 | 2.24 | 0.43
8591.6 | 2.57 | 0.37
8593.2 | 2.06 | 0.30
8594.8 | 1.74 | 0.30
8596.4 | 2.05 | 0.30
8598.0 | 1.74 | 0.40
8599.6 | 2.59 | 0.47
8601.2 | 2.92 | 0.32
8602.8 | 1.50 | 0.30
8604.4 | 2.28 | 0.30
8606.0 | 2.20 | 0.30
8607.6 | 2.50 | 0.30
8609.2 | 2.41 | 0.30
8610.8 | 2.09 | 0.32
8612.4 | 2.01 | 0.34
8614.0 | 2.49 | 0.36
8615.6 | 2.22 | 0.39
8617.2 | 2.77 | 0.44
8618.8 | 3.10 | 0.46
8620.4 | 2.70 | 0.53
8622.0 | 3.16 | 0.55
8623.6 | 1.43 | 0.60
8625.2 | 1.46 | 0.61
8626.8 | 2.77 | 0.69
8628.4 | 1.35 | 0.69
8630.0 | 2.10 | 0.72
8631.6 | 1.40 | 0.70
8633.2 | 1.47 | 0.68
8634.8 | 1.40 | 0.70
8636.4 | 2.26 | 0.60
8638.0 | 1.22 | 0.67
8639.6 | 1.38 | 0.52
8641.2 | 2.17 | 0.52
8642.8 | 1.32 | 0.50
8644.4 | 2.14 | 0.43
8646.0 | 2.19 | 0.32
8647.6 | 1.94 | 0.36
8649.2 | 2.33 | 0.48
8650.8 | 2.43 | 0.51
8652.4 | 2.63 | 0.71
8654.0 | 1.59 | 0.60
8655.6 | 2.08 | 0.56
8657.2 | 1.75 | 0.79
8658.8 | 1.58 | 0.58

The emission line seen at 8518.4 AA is [N II] 6583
